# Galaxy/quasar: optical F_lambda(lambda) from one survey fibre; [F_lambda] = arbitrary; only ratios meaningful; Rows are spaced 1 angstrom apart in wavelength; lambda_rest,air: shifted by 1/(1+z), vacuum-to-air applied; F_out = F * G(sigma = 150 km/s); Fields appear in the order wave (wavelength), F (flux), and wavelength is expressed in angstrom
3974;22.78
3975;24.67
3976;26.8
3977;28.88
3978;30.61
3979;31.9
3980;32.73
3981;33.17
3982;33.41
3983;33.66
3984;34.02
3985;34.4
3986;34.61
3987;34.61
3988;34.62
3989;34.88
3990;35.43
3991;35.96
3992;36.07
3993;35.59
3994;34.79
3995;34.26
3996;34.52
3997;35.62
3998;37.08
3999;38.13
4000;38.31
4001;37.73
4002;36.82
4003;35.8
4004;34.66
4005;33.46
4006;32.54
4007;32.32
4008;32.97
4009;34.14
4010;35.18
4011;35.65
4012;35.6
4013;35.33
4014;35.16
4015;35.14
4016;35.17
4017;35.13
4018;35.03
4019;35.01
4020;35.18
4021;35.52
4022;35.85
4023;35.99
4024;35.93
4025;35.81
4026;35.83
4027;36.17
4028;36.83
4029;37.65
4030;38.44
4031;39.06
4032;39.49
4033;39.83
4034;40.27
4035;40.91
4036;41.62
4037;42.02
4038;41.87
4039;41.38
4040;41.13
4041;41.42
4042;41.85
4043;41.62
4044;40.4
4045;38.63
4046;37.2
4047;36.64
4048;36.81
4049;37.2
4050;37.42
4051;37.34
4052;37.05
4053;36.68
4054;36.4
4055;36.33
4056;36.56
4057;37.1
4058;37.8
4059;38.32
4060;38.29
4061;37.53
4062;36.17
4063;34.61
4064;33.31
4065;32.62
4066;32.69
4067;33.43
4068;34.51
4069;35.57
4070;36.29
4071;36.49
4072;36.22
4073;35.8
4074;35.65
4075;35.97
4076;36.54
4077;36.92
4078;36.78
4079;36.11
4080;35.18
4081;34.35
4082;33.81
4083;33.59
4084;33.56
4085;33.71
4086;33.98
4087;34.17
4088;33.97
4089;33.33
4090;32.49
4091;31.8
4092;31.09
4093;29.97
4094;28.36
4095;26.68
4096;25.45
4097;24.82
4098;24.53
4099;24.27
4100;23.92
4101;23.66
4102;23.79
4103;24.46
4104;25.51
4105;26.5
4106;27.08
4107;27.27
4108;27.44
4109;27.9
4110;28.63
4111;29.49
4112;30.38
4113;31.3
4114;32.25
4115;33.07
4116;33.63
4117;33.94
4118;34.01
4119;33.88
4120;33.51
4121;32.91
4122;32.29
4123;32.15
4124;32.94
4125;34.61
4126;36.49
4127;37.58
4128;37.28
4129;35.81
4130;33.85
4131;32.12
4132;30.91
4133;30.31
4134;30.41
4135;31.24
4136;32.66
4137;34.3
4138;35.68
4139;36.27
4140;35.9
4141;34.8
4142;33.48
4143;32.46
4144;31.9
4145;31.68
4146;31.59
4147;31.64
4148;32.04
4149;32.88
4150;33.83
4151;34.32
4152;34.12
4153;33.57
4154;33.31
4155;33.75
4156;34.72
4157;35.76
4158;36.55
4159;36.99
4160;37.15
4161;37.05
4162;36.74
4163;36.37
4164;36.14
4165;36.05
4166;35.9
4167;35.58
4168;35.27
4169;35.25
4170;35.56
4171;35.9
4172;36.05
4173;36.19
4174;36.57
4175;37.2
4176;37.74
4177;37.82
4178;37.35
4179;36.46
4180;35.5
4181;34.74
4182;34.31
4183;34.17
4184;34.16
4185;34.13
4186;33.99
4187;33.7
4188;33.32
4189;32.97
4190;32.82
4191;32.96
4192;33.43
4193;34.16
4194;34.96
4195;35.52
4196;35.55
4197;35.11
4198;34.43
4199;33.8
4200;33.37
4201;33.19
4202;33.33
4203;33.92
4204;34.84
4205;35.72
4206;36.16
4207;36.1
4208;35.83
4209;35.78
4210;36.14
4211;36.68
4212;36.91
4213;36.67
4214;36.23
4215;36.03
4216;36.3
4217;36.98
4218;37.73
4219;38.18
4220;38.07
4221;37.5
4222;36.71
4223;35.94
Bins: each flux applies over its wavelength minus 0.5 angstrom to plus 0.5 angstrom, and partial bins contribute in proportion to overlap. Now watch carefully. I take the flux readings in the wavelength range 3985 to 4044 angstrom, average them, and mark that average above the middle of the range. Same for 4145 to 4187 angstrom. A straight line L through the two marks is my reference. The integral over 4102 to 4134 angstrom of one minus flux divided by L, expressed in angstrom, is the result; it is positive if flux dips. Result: 3.8 angstrom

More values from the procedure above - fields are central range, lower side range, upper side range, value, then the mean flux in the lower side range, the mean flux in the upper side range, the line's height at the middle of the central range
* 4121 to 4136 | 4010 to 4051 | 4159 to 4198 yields 1.2 angstrom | 37.8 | 35.4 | 36.2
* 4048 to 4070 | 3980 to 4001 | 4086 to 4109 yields -4.0 angstrom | 35.2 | 27.9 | 30.5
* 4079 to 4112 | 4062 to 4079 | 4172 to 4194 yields 5.5 angstrom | 35.3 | 35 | 35.2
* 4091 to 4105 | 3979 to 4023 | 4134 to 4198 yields 3.5 angstrom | 35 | 34.7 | 34.8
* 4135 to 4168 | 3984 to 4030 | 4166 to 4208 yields 0.5 angstrom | 35.4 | 35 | 35.1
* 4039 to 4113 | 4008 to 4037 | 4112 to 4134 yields 3.3 angstrom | 36.7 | 33.4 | 35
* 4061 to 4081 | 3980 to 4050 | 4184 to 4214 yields 0.4 angstrom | 36.6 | 34.7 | 36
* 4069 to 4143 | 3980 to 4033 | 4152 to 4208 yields 6.8 angstrom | 35.5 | 35.1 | 35.3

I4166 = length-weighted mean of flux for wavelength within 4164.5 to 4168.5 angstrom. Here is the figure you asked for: 35.7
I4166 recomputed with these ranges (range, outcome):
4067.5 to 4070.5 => 35.5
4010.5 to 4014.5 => 35.4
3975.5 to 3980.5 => 30.2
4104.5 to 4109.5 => 27.2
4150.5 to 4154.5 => 33.8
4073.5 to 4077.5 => 36.3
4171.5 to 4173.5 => 36.1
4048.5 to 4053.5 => 37.1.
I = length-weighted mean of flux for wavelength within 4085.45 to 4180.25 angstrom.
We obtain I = 32.7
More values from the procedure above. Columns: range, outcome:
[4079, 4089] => 34.1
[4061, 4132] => 32.1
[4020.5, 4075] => 37.5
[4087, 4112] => 27.8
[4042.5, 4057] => 37.6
